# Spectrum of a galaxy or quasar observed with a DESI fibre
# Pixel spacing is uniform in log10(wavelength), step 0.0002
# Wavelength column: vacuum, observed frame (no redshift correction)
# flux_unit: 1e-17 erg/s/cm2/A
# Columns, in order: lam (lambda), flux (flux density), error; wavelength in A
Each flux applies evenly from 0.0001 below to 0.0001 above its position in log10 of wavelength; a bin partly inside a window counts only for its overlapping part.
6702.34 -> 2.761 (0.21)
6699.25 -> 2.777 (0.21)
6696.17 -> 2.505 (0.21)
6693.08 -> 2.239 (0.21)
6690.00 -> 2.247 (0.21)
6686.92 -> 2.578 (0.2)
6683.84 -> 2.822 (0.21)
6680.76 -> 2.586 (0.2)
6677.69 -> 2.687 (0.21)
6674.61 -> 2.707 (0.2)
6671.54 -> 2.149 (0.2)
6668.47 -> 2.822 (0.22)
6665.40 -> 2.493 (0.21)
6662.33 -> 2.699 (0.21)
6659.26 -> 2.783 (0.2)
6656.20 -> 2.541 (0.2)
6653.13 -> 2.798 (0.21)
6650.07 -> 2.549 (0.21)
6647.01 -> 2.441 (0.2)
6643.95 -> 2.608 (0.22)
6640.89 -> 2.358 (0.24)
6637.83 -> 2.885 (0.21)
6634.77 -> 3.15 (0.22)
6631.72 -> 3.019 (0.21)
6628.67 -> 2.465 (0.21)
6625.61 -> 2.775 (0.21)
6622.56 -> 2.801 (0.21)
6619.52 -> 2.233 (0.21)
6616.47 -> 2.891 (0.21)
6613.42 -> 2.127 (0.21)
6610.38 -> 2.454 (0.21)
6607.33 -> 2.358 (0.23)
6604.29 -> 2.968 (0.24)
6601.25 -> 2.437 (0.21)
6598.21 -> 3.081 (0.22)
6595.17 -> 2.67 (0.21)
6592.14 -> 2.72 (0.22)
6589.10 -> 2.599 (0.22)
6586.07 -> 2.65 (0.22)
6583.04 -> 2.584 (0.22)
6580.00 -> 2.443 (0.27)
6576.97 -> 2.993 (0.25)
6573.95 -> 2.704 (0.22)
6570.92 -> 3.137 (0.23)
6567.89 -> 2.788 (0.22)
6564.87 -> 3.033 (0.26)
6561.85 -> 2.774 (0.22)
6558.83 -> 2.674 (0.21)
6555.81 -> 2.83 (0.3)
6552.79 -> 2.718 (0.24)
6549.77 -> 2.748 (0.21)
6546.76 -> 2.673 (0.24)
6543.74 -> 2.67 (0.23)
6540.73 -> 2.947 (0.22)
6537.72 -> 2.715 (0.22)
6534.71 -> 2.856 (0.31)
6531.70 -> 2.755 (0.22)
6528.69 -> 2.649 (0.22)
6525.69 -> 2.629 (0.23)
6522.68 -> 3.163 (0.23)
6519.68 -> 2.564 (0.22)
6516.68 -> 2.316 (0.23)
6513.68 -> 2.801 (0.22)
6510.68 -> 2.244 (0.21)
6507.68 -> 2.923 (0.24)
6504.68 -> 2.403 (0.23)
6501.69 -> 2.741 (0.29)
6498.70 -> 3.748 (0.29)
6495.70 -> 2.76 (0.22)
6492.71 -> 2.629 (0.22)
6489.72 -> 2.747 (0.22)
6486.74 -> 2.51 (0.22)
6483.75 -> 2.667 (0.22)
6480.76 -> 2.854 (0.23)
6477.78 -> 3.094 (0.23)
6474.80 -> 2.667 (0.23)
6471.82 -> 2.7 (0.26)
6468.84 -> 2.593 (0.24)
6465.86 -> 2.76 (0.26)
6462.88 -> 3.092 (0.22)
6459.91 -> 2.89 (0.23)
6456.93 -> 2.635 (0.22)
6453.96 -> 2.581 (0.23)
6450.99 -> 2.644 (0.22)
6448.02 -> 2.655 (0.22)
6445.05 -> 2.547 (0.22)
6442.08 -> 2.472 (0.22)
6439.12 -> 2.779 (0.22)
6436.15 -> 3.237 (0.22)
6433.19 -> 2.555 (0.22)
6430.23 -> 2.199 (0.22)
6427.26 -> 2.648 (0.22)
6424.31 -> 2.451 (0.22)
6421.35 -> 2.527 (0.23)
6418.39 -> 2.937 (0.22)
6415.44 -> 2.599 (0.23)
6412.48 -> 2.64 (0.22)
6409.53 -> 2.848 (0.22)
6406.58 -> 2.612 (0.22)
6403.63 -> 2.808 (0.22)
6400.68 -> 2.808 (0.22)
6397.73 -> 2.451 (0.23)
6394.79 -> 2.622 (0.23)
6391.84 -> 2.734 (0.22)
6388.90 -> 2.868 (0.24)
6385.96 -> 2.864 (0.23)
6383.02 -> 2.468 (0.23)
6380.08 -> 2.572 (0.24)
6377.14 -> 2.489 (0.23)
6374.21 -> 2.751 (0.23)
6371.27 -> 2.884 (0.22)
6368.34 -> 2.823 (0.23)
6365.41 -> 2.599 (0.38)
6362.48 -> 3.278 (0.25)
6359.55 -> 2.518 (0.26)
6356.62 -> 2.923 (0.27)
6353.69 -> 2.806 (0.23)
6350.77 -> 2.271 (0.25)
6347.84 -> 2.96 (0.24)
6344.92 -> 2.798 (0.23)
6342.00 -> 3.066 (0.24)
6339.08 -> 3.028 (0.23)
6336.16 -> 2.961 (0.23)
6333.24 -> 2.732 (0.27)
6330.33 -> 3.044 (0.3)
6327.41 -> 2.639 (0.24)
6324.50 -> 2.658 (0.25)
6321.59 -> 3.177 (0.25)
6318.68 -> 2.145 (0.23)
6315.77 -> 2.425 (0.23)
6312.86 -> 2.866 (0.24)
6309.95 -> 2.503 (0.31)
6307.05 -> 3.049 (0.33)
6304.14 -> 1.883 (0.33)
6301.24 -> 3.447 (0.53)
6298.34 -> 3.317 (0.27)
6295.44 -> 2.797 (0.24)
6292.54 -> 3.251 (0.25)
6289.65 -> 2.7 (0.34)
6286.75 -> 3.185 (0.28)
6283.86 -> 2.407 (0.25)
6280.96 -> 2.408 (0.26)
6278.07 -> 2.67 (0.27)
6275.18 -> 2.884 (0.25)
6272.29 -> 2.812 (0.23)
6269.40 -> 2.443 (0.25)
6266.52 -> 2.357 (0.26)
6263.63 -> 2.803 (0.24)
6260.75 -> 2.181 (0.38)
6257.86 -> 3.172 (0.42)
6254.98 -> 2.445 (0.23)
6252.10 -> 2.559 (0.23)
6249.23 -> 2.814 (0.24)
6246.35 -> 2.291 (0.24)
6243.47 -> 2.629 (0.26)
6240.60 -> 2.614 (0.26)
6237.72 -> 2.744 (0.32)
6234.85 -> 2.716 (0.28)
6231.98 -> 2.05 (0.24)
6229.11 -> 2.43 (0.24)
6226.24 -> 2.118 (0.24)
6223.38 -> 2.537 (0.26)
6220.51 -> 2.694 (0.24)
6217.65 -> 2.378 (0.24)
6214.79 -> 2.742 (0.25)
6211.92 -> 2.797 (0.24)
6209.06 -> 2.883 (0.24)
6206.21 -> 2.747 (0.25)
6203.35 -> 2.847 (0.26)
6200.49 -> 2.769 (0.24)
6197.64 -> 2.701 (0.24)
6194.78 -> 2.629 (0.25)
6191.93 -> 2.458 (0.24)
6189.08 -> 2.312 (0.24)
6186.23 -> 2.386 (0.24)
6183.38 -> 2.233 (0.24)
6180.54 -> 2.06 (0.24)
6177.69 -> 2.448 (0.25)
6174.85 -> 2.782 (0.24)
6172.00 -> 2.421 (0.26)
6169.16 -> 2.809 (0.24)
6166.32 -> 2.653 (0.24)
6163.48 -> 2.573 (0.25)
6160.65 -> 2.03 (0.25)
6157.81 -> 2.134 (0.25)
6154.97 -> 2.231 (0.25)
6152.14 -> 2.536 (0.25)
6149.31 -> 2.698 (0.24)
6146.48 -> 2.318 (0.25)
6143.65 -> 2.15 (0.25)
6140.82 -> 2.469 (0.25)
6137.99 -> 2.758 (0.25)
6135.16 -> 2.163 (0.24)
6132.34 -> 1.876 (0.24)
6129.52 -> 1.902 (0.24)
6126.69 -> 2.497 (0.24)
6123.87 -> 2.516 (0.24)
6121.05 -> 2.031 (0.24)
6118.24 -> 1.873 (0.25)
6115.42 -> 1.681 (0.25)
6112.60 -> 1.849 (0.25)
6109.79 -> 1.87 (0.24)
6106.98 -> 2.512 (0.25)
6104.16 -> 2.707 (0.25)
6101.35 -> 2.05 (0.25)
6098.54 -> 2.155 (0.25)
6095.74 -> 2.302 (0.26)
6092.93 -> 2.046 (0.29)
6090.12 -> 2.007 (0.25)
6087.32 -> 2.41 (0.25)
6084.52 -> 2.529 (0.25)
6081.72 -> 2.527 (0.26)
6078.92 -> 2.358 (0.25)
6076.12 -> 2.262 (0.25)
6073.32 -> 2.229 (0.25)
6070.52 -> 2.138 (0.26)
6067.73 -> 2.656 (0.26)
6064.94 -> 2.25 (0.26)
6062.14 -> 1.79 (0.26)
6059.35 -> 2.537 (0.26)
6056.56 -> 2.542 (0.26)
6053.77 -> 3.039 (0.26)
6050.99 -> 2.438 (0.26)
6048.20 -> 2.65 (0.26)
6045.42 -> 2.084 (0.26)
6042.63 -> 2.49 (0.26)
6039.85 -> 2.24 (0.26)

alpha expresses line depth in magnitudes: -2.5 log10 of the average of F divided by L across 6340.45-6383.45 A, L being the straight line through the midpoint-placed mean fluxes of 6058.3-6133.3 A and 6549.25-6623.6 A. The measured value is -0.118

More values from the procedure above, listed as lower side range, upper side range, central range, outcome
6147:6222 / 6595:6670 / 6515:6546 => -0.039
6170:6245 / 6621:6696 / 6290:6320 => -0.084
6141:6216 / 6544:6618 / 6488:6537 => -0.027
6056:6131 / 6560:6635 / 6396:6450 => -0.047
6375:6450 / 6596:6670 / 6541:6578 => -0.063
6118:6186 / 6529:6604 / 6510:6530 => 0.030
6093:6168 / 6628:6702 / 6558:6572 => -0.132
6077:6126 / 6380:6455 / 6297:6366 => -0.106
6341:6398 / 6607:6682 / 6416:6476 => 0.012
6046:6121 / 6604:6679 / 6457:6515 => -0.102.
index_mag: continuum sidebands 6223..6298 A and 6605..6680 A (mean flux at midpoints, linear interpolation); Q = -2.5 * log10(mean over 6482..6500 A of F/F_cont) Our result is -0.08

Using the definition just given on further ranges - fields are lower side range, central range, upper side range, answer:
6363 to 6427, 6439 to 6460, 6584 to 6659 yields 0.02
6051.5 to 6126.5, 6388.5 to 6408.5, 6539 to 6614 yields -0.06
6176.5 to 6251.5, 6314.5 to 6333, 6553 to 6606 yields -0.03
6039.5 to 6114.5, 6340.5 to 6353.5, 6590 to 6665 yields -0.12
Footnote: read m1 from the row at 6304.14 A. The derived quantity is 1.883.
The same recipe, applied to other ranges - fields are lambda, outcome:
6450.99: 2.644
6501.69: 2.741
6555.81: 2.83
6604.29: 2.968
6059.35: 2.537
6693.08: 2.239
